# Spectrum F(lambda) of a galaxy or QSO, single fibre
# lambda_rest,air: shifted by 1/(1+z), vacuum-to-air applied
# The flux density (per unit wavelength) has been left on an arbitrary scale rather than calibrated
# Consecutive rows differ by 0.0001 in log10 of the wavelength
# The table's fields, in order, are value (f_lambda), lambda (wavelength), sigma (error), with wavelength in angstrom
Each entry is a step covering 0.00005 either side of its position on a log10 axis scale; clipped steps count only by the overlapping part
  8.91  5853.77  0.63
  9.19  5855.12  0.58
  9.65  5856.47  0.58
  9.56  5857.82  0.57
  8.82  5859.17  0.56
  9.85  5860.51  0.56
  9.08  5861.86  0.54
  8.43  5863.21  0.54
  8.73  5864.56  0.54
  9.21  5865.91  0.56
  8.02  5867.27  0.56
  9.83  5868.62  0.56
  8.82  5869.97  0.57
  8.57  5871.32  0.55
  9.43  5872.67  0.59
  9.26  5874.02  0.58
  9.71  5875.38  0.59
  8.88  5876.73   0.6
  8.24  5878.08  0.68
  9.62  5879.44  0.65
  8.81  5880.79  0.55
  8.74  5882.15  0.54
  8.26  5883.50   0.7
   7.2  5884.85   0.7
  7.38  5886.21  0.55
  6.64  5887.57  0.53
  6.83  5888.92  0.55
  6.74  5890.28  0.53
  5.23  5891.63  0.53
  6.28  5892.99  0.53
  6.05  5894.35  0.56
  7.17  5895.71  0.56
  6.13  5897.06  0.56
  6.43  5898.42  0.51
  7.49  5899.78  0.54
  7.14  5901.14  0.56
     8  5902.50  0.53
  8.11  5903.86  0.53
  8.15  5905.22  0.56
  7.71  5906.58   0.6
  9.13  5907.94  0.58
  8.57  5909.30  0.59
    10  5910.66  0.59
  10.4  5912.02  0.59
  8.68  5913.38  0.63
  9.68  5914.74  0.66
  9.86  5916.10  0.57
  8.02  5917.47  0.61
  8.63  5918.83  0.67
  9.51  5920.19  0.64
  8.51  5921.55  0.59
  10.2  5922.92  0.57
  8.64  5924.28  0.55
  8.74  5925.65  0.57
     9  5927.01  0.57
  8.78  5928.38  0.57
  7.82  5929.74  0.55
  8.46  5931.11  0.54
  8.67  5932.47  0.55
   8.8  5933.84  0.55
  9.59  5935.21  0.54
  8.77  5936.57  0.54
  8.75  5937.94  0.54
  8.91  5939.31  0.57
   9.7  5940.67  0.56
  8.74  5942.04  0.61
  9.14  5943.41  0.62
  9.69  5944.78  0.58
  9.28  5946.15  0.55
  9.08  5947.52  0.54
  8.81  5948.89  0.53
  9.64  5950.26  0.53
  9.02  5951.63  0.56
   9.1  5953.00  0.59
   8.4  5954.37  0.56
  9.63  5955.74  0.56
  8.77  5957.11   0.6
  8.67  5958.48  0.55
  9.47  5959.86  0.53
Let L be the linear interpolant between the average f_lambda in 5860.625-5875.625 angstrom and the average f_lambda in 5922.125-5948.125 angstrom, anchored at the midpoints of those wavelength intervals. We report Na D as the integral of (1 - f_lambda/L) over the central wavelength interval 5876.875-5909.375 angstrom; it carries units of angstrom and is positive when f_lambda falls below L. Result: 5.4 angstrom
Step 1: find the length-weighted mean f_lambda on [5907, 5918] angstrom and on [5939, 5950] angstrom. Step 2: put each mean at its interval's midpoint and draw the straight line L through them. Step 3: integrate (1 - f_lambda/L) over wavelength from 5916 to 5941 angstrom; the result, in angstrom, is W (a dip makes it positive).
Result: 1.0 angstrom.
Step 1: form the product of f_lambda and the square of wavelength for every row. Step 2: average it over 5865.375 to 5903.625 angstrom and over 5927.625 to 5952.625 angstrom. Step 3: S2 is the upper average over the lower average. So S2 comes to 1.17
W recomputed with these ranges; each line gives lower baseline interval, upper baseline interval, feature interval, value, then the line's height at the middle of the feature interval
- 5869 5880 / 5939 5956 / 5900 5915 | 0.8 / 9.12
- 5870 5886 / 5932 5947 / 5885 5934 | 4.7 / 8.93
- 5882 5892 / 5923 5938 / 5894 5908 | 0.5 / 7.65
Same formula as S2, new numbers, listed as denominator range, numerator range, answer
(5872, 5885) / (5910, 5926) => 1.06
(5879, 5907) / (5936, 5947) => 1.27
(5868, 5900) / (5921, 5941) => 1.15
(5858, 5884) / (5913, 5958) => 1.02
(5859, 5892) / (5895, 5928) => 1.02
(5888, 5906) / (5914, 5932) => 1.30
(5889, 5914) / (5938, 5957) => 1.22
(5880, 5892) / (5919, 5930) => 1.22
